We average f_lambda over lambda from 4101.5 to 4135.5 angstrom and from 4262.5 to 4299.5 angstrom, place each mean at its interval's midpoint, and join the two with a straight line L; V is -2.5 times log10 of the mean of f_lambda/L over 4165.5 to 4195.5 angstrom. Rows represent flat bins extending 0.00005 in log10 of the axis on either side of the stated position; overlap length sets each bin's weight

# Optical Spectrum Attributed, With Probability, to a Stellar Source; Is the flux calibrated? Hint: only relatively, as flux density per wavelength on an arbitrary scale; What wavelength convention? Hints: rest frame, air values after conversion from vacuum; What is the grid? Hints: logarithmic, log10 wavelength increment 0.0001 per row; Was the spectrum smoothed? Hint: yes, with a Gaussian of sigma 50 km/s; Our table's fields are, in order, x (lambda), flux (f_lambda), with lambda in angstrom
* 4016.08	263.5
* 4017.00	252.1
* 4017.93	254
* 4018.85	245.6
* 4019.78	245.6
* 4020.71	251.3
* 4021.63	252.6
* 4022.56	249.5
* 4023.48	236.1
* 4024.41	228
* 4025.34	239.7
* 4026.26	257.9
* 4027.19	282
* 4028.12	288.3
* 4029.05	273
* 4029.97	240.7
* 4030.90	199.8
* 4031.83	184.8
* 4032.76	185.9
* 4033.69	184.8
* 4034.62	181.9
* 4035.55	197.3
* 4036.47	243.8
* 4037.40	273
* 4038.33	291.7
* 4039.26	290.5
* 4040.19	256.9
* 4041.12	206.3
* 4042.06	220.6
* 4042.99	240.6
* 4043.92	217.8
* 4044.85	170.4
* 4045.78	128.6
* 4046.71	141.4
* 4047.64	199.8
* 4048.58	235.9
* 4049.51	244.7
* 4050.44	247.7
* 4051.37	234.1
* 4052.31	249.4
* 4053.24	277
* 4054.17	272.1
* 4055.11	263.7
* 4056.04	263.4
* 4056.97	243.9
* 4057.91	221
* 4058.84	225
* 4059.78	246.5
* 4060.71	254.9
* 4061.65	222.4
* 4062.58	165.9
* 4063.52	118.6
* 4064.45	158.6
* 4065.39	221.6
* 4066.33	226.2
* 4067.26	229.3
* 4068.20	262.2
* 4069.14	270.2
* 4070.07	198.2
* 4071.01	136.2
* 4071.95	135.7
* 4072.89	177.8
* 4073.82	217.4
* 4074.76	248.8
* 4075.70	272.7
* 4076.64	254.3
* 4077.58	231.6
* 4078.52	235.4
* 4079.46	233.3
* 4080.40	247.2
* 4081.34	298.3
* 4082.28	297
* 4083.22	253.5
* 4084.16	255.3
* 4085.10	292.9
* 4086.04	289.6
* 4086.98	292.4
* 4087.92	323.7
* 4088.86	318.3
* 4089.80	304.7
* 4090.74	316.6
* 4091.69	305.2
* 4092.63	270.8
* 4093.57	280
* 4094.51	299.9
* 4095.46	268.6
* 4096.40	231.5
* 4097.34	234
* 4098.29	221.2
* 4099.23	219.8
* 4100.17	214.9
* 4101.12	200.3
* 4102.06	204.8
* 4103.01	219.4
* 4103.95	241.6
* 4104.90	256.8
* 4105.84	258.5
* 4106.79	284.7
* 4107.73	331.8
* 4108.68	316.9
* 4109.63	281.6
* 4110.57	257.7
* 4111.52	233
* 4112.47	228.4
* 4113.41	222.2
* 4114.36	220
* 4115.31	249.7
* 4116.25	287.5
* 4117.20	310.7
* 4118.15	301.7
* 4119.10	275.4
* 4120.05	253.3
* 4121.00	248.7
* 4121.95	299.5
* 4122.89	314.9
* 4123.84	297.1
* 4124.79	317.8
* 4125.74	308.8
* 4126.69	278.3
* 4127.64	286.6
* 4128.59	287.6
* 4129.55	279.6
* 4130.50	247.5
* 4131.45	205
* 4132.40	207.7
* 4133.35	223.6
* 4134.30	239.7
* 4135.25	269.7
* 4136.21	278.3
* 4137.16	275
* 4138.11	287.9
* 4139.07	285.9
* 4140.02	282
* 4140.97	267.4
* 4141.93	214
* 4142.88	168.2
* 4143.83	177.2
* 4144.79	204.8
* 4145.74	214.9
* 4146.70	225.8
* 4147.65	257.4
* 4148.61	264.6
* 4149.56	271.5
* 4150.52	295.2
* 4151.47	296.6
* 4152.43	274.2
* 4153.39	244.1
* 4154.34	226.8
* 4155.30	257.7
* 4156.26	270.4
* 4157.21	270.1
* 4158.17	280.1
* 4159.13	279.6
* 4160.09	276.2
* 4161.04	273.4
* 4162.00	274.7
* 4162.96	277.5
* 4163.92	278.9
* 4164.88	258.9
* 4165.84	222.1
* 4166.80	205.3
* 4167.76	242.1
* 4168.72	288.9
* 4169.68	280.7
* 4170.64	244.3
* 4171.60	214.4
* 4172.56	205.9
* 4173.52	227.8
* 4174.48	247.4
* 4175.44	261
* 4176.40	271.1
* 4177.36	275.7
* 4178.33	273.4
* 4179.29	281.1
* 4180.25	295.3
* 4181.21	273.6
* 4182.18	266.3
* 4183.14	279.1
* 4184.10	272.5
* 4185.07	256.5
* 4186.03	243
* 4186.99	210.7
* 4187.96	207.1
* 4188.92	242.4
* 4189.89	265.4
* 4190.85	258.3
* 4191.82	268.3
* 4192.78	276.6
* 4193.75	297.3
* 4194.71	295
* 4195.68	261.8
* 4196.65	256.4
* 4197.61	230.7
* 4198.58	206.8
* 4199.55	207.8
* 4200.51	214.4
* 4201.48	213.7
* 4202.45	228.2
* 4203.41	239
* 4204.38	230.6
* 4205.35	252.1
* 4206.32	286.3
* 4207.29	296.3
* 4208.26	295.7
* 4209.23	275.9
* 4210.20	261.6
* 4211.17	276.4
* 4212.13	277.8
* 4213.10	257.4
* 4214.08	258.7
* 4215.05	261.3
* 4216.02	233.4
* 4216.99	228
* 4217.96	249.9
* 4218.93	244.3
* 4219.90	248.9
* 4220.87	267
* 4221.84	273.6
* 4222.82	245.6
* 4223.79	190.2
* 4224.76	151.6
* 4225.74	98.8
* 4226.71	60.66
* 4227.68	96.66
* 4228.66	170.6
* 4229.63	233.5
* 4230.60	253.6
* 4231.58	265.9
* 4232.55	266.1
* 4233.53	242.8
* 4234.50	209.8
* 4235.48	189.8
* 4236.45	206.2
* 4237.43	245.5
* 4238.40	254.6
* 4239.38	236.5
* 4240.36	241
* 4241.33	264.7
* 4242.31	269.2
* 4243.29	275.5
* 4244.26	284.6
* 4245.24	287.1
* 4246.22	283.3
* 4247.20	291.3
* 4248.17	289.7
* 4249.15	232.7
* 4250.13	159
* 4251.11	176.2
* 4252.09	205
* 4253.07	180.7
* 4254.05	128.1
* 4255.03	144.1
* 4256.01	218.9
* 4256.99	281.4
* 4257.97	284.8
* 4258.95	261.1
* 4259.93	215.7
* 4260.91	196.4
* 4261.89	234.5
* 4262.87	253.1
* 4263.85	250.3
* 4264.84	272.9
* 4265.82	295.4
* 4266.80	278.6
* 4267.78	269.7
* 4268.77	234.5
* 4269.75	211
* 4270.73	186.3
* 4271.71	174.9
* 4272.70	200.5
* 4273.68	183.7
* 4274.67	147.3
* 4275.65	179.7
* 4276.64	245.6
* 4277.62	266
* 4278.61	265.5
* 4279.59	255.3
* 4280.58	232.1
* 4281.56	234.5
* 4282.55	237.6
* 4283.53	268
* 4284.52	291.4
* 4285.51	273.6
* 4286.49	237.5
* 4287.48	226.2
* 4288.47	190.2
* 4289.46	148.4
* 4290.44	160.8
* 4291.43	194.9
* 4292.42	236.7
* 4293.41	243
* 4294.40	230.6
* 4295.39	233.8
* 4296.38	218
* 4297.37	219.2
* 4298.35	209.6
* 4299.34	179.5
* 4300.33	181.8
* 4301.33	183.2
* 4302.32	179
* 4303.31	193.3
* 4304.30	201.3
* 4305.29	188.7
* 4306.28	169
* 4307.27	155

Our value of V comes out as -0.03 mag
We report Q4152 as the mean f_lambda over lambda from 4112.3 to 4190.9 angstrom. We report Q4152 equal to 259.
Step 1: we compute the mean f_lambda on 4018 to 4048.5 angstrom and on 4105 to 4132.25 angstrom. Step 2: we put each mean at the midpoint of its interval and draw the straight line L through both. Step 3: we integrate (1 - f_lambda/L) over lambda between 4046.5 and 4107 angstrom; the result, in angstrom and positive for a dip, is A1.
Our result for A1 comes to 2.2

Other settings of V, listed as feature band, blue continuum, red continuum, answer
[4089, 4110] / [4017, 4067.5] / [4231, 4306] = -0.15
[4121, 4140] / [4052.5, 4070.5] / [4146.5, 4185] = -0.09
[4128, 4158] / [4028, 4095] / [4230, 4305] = -0.08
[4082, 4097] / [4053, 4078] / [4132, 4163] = -0.23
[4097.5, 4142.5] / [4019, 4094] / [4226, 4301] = -0.12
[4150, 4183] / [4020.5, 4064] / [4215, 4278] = -0.16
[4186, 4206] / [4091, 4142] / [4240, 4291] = 0.01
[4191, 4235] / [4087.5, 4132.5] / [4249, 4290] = 0.01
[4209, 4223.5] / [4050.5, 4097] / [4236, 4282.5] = -0.08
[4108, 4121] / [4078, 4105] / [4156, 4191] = -0.01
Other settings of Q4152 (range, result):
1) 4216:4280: 226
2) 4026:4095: 239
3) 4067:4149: 256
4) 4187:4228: 238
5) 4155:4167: 265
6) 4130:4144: 244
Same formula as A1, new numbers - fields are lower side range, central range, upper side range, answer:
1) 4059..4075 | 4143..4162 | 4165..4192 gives -1.0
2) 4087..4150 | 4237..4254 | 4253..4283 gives -0.8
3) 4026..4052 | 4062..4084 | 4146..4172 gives 1.3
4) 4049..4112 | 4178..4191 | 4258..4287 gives -0.9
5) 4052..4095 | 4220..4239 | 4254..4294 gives 2.0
